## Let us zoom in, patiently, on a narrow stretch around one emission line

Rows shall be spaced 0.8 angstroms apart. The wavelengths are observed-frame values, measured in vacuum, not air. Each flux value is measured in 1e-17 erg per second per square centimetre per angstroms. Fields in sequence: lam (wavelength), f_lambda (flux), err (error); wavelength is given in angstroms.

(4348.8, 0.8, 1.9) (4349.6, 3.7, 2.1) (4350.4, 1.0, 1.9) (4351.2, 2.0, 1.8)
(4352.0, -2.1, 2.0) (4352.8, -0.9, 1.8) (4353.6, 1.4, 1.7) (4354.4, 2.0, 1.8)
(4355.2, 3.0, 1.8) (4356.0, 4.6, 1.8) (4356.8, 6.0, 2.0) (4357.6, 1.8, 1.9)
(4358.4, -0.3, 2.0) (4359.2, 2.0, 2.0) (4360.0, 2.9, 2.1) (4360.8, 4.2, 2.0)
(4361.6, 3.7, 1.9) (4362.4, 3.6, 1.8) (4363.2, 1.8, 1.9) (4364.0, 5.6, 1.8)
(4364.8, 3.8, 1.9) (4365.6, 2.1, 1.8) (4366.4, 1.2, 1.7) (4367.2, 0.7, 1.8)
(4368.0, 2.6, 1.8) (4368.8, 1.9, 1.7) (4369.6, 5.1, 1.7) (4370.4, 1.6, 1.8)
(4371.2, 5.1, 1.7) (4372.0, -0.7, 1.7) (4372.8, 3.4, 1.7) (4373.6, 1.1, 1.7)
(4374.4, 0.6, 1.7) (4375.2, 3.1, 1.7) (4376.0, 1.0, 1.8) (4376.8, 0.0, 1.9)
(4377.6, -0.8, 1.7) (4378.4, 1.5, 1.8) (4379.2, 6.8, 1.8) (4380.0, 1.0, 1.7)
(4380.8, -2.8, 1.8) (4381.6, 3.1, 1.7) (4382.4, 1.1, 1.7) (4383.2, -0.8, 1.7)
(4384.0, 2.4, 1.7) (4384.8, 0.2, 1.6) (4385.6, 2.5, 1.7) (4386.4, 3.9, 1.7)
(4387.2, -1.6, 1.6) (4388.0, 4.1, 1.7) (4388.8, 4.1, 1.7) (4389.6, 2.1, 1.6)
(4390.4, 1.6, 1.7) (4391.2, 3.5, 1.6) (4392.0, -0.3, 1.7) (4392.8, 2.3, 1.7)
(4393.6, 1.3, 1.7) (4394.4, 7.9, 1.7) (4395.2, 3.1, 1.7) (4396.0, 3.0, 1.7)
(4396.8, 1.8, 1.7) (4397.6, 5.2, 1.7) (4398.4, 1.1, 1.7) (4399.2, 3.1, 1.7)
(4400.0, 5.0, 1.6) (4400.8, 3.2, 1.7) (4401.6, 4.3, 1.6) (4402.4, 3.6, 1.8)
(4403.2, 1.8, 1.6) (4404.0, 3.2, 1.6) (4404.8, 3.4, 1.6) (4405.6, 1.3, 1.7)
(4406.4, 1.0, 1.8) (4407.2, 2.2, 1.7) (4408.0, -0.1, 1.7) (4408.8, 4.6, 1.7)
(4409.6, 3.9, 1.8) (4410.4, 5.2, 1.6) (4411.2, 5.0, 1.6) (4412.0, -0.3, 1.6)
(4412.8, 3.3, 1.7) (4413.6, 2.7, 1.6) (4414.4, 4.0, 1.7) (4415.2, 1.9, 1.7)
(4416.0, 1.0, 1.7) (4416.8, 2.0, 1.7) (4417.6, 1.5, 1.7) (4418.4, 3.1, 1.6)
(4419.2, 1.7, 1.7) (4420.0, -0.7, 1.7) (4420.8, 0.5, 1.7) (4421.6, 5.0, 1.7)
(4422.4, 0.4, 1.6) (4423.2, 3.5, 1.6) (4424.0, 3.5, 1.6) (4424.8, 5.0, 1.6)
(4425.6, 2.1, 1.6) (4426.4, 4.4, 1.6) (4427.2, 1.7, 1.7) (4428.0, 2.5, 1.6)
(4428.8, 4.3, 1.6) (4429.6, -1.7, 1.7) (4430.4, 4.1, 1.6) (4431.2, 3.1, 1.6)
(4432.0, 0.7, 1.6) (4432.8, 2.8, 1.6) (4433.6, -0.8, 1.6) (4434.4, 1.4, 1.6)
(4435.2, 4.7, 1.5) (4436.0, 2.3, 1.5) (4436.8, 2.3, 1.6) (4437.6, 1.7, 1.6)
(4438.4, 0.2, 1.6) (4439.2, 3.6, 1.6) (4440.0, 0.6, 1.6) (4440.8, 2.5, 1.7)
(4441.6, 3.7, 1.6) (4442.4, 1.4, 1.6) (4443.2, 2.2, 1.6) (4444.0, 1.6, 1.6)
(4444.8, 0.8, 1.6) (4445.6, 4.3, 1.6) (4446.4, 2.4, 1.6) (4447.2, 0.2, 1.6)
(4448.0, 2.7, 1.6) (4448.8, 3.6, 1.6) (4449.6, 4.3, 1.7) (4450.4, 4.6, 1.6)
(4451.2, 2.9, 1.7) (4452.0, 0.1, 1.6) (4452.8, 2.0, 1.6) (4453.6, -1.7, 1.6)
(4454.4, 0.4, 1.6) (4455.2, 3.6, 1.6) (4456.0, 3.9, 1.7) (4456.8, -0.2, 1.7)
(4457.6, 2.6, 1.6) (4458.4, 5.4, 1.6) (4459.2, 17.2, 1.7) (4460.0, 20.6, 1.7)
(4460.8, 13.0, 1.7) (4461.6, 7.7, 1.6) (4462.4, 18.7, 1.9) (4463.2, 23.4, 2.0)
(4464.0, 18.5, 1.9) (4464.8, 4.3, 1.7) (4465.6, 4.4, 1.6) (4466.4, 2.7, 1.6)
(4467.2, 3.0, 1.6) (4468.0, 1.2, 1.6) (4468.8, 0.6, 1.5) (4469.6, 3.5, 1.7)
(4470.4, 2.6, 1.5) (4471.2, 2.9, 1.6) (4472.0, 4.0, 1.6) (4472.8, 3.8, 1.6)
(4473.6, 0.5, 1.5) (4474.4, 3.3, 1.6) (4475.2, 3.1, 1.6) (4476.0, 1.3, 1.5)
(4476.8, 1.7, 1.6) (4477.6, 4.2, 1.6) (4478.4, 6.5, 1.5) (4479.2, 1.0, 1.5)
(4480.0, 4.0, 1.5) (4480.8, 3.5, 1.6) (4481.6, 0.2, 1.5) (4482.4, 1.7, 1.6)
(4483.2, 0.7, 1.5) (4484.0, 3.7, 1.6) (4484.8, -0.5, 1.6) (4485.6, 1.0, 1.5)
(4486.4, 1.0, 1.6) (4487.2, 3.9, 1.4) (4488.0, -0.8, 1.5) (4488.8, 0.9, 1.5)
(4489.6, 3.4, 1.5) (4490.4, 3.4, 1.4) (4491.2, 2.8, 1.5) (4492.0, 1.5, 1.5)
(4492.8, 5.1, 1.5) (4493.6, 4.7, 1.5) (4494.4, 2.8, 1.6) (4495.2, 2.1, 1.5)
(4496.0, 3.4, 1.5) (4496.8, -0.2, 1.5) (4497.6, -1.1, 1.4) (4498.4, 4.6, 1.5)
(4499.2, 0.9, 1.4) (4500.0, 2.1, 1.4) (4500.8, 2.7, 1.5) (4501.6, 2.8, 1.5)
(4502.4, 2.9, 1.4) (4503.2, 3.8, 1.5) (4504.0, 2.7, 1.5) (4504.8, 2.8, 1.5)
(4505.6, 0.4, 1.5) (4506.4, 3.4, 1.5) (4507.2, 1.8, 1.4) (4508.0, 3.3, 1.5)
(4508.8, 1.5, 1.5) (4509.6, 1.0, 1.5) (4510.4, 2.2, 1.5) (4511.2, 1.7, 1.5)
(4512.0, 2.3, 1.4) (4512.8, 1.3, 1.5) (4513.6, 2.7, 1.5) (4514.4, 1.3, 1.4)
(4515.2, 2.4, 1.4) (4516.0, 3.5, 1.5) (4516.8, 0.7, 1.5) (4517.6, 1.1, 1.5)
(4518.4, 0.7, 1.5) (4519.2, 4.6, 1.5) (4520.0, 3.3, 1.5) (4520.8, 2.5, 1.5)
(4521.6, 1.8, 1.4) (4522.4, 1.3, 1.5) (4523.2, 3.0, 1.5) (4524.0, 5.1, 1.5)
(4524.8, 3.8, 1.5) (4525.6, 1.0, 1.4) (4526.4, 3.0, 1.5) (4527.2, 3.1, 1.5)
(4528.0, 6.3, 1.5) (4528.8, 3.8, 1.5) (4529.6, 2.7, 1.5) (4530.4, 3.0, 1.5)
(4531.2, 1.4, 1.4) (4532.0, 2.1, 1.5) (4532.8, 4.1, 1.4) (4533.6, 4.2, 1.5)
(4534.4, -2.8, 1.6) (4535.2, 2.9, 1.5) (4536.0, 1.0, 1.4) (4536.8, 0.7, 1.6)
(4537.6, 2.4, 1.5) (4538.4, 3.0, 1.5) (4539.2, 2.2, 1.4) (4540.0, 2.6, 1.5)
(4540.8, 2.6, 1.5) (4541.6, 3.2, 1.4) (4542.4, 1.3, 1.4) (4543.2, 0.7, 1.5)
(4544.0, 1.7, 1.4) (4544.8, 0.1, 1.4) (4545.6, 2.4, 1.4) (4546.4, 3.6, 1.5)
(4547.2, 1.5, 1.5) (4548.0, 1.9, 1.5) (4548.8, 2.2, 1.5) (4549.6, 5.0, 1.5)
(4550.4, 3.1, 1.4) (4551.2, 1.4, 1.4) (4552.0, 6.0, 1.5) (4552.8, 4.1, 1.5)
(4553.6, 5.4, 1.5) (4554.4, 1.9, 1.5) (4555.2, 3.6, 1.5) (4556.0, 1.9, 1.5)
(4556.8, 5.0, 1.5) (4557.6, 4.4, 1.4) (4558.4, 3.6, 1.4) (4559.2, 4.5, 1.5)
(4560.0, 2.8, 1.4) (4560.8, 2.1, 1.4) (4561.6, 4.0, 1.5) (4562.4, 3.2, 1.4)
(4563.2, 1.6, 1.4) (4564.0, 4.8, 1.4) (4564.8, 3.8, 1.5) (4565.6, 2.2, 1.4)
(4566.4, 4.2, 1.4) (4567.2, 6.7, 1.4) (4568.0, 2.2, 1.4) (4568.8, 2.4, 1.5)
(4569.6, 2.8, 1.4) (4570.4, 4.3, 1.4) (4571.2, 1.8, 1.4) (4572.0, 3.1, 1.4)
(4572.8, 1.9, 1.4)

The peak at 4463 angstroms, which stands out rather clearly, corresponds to [O II]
